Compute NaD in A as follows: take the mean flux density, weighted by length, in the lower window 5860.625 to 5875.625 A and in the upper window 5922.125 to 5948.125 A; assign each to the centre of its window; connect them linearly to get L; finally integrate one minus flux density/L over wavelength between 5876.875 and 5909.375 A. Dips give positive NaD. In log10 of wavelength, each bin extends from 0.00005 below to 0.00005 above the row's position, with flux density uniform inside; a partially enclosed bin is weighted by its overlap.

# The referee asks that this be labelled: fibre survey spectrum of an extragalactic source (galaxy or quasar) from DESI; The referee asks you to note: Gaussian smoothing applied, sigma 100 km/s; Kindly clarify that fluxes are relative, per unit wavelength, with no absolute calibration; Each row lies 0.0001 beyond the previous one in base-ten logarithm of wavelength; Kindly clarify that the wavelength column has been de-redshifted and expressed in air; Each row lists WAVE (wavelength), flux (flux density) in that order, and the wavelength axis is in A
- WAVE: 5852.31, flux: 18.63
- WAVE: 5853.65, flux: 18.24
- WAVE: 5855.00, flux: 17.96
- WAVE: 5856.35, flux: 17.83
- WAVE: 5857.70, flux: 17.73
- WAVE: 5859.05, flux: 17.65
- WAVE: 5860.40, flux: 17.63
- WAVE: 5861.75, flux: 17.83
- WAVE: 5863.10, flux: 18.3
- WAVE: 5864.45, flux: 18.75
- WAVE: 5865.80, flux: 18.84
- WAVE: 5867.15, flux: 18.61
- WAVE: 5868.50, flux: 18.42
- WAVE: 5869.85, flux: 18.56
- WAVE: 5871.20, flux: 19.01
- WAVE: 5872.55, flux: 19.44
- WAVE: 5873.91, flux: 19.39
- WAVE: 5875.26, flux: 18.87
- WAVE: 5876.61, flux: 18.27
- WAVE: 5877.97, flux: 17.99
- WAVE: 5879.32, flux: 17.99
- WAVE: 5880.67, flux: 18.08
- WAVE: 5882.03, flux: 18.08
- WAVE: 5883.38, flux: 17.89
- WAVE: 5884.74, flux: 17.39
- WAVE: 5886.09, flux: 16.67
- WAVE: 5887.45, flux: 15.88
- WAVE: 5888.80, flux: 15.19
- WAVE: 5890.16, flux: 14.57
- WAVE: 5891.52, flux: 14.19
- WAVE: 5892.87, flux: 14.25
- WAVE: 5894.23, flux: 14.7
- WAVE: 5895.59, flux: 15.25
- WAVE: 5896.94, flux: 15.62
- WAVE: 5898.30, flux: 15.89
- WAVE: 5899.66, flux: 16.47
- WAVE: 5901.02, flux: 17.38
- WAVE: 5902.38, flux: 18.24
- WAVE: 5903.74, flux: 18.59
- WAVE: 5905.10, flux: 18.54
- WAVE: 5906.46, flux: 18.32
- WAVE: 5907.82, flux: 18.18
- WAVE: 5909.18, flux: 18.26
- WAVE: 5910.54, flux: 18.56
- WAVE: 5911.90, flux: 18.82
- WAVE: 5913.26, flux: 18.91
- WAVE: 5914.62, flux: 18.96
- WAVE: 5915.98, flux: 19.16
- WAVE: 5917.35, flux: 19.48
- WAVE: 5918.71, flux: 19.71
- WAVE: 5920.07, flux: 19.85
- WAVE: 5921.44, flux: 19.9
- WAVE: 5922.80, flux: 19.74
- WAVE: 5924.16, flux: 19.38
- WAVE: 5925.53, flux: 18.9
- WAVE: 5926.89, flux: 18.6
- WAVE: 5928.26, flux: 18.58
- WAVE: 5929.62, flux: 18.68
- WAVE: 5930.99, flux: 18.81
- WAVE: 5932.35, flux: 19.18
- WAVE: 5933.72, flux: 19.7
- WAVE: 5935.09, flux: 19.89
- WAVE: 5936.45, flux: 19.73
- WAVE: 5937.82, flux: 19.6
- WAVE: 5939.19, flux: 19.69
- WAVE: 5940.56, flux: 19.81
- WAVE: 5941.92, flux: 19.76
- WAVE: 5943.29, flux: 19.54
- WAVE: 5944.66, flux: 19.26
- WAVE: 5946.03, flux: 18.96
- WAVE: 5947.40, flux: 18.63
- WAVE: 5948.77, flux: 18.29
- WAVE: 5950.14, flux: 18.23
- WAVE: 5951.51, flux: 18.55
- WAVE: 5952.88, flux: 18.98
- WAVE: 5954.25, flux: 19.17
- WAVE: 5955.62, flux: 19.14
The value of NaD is 3.61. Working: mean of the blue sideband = 18.7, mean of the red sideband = 19.3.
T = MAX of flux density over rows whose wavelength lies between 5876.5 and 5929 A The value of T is 19.9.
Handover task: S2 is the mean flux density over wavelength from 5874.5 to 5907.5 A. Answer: 16.9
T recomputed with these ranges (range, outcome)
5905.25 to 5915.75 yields 18.96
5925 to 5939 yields 19.89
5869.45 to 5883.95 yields 19.44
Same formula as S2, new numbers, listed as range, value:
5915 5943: 19.4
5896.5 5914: 17.9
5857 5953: 18.2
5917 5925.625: 19.6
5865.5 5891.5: 17.7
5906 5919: 18.8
